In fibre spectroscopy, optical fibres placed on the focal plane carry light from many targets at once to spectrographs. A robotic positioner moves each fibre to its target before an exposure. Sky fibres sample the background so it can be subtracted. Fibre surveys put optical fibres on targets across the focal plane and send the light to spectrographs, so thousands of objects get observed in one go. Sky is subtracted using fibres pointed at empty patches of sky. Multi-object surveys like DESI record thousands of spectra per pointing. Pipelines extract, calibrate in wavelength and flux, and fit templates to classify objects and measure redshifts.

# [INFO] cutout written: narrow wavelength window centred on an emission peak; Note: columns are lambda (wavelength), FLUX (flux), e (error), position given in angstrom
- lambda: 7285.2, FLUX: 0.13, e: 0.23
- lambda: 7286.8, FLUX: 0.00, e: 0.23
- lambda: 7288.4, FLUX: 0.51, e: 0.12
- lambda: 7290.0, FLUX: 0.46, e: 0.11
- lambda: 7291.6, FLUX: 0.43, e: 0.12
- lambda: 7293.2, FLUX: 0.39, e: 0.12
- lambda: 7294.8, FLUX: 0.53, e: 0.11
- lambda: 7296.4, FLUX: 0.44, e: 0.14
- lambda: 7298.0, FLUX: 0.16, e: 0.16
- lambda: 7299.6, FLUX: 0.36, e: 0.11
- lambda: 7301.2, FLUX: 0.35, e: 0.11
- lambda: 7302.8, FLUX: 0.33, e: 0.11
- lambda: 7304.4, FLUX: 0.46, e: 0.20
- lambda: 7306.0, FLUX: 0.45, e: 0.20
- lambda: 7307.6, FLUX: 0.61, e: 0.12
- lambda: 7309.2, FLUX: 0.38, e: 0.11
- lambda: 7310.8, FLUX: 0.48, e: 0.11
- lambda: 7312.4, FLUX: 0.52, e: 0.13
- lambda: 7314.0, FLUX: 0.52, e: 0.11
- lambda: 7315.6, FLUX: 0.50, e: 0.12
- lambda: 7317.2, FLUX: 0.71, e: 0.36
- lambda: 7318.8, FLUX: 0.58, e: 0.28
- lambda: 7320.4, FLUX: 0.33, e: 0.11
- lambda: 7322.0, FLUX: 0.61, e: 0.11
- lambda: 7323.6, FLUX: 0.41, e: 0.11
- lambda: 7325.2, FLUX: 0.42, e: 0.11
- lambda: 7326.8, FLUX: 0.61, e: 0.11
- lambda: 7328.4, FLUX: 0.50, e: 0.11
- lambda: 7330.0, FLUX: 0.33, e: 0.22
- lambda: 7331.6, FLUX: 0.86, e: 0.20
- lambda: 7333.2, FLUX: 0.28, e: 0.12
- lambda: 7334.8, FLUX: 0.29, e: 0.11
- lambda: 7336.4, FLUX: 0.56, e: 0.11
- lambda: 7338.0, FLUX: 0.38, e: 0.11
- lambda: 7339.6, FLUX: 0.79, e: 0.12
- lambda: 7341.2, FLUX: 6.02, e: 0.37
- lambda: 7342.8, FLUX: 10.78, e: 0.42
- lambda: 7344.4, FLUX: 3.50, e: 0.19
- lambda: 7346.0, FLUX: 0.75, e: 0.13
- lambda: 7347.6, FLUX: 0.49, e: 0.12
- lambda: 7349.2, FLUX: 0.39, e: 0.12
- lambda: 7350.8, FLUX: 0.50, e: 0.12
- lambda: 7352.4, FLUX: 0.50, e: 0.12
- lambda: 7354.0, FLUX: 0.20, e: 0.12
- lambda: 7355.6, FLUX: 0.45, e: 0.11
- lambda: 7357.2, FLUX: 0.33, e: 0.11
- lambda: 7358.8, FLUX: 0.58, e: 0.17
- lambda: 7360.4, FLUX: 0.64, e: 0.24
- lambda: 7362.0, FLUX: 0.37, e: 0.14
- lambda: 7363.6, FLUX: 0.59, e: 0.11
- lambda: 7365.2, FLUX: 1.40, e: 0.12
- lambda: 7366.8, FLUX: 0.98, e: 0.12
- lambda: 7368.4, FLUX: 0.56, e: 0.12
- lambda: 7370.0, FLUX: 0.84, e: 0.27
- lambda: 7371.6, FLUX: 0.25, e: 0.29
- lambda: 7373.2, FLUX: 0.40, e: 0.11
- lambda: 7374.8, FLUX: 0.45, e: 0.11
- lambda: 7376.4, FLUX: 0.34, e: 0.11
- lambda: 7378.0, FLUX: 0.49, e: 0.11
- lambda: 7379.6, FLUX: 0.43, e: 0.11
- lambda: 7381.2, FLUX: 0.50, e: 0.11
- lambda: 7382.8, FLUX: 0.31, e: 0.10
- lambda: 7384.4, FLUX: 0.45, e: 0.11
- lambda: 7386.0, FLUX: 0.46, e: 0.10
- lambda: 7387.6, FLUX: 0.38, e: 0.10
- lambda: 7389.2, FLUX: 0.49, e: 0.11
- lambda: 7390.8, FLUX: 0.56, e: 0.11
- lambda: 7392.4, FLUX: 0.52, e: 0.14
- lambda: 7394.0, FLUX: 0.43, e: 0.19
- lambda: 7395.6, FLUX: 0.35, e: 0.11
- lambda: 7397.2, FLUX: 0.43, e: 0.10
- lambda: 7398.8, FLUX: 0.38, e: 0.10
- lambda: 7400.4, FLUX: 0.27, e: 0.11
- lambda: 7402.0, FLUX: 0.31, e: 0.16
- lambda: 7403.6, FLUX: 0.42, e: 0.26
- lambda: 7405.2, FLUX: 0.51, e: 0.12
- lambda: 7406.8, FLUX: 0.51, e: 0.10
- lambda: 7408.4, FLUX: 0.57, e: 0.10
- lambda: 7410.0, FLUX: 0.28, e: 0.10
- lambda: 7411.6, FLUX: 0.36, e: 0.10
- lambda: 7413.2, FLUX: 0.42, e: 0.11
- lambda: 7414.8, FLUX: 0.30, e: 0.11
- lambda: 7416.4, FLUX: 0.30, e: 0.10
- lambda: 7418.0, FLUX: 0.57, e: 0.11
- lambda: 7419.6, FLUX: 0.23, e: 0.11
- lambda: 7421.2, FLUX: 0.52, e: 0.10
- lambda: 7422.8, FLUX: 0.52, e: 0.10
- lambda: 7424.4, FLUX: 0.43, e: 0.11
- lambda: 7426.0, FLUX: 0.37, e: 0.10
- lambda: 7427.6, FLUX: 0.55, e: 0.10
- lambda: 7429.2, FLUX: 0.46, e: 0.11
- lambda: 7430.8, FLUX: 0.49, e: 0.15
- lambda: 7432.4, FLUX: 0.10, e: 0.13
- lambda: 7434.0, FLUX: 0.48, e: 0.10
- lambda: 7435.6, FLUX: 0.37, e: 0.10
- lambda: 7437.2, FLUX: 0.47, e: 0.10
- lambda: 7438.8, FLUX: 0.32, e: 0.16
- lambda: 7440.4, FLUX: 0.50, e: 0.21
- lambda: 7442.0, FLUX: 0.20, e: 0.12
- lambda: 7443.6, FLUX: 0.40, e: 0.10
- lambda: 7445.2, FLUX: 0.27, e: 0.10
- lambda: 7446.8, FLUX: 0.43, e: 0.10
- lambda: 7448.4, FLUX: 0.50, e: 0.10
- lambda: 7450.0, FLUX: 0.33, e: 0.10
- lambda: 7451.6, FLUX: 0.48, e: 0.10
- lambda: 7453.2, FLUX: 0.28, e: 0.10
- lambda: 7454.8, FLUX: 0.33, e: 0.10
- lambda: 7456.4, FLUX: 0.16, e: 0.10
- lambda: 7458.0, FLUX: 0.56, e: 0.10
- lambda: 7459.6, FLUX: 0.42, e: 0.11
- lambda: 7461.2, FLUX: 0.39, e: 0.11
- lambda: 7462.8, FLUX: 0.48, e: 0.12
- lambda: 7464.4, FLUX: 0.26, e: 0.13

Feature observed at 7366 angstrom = [N II]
